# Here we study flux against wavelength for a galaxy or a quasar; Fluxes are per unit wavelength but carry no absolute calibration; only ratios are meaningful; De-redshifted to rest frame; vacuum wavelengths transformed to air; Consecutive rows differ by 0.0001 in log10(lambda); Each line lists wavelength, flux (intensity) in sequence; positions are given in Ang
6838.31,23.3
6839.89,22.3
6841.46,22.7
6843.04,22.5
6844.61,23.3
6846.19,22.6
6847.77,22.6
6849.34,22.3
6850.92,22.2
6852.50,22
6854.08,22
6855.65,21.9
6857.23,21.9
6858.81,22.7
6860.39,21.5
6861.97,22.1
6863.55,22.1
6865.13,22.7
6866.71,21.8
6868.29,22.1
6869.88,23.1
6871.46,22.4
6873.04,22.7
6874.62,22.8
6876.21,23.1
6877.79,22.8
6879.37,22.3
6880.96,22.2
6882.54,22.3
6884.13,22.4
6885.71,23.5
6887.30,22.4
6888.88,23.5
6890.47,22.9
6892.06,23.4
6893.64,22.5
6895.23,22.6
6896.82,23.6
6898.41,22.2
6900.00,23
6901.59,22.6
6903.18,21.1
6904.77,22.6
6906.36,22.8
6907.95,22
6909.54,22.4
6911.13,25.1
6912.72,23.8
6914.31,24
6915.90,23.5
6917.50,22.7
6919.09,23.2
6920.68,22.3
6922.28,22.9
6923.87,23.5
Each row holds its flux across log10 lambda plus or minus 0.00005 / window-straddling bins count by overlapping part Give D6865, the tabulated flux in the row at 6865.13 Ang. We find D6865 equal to 22.7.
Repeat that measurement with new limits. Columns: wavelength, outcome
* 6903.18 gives 21.1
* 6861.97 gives 22.1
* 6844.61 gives 23.3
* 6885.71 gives 23.5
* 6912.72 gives 23.8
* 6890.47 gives 22.9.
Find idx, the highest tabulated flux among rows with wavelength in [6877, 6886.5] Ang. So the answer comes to 23.5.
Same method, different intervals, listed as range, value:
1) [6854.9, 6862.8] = 22.7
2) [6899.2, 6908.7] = 23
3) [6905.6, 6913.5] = 25.1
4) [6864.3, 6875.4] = 23.1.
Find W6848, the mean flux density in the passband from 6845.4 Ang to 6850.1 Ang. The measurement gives 22.5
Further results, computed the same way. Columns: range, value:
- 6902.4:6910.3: 22.2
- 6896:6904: 22.5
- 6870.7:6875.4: 22.7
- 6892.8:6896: 22.6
